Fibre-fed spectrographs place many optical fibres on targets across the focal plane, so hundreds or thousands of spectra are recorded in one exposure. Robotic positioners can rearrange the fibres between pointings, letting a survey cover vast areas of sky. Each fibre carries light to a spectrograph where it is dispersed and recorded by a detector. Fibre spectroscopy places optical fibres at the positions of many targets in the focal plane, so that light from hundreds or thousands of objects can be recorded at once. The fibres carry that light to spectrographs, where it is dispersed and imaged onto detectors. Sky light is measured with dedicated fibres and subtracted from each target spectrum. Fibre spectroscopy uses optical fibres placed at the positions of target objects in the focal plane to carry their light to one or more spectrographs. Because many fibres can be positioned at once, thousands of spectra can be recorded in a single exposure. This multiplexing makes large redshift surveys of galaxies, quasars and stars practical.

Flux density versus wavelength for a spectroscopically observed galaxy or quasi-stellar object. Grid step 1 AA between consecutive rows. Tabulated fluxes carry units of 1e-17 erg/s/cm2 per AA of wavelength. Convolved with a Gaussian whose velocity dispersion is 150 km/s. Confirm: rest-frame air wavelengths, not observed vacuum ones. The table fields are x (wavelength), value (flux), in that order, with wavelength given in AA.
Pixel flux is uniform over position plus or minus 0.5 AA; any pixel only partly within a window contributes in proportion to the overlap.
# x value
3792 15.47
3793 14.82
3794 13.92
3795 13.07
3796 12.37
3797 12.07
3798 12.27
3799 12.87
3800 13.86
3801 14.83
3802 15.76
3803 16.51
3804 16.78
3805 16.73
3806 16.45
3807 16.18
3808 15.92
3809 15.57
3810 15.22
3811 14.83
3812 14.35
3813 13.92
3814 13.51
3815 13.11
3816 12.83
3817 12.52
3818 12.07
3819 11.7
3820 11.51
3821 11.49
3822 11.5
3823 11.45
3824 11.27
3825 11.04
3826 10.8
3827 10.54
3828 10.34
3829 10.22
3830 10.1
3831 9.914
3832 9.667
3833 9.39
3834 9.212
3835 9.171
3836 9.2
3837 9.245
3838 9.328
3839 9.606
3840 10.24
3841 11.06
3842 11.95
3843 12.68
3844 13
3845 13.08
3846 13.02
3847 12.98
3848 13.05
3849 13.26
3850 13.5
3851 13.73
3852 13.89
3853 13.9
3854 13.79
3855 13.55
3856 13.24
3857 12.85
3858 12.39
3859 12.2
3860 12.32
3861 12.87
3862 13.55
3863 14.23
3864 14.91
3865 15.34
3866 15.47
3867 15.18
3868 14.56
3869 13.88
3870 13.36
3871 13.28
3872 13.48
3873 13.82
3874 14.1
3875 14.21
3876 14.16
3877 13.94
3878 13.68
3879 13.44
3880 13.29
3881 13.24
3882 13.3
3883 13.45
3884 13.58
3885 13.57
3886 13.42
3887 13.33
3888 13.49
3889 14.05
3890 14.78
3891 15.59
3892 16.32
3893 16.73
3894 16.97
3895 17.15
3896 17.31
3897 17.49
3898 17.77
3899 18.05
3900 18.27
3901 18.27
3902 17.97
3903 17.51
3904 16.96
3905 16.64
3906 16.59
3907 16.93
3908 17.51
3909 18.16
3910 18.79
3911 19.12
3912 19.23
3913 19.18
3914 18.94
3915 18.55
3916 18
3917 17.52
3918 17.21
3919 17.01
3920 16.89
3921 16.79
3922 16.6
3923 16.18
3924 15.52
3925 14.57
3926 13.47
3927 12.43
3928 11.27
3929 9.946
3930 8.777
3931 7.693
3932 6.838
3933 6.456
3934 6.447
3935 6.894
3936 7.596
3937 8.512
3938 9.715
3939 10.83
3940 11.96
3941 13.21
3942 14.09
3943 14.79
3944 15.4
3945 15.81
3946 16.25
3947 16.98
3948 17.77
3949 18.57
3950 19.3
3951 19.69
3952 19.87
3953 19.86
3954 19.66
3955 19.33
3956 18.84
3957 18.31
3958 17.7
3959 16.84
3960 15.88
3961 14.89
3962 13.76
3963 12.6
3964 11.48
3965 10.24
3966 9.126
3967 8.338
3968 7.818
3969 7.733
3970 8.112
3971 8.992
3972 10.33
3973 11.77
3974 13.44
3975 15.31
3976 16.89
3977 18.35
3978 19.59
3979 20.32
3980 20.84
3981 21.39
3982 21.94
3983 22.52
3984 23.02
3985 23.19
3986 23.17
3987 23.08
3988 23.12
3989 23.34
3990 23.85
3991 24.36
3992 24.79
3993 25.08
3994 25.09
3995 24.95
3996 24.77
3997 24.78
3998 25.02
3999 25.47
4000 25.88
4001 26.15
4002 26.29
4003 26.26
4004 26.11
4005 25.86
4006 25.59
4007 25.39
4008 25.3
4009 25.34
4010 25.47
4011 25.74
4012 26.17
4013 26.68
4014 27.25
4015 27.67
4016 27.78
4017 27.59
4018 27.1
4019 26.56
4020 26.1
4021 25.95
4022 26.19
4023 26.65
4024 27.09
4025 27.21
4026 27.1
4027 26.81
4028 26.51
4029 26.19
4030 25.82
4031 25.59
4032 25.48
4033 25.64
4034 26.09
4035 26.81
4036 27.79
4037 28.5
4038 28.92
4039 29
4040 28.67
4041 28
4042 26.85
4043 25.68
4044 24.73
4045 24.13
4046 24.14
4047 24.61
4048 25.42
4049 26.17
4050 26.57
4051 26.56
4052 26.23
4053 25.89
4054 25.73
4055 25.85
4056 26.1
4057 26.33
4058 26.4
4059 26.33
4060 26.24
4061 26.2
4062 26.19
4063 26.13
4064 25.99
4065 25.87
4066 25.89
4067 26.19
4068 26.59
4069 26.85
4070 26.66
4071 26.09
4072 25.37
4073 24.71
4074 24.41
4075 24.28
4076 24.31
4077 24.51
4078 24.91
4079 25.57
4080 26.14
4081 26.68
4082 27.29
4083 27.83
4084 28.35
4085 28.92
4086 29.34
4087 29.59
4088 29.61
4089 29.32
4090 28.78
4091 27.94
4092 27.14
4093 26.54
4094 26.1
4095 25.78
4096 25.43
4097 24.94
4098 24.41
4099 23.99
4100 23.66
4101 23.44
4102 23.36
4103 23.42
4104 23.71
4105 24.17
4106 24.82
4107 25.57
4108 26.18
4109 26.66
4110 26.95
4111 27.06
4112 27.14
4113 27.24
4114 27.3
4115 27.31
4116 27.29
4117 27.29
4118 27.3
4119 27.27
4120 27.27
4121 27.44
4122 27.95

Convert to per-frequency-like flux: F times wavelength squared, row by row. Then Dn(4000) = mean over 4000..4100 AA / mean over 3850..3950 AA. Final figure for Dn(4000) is 1.96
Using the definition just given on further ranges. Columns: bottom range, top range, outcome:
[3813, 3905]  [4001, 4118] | 2.18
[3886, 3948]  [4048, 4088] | 1.91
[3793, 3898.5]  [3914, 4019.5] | 1.46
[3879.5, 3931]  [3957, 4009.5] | 1.29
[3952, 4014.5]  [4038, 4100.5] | 1.36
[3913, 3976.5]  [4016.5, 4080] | 1.99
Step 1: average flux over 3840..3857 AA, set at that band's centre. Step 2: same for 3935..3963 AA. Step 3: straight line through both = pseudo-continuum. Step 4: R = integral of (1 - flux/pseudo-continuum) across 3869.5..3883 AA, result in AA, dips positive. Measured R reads 0.1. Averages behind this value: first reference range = 13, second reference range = 15.5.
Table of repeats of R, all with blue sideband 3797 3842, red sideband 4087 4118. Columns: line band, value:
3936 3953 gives 3.14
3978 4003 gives -3.74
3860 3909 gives 1.29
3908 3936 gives 4.73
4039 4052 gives -1.51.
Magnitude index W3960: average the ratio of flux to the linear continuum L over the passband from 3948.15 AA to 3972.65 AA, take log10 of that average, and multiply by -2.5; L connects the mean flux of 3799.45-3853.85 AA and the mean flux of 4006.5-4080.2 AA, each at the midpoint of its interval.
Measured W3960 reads 0.39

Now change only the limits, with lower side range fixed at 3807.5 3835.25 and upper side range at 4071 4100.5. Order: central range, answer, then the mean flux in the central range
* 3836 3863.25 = 0.09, 12.5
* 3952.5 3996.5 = 0.15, 17.8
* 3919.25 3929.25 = 0.20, 14.5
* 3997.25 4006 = -0.18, 25.8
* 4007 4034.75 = -0.16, 26.4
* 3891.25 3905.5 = -0.08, 17.4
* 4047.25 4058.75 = -0.06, 26.1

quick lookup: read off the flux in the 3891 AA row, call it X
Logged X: 15.59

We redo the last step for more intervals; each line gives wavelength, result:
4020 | 26.1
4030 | 25.82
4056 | 26.1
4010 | 25.47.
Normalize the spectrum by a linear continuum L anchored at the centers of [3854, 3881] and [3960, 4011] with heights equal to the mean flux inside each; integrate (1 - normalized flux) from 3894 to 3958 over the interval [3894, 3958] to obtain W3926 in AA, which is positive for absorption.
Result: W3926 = 4.3 AA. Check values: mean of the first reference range 13.7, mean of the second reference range 19.9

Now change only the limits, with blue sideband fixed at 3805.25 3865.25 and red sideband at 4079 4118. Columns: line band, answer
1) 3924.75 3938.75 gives 6.6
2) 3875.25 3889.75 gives 1.3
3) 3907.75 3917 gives -1.1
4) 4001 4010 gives -1.8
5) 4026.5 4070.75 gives -4.7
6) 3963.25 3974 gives 5.4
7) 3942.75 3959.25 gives 0.5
